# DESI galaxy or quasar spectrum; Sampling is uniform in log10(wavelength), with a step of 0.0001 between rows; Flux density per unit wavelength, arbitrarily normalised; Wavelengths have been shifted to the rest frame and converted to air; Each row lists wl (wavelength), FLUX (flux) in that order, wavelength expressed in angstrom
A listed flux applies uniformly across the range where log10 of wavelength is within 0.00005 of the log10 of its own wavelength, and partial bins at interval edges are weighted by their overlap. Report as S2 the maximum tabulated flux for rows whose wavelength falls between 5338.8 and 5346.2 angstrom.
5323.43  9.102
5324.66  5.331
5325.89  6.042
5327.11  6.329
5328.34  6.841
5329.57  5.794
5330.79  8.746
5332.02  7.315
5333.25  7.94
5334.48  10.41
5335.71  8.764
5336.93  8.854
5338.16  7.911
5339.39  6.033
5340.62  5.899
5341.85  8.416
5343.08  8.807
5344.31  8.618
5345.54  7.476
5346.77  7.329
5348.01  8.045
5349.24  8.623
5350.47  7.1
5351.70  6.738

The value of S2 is 8.807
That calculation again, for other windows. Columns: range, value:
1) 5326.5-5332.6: 8.746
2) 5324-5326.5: 6.042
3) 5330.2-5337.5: 10.41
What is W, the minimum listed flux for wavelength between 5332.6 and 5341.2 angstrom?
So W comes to 5.899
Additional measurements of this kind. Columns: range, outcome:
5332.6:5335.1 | 7.94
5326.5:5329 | 6.329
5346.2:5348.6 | 7.329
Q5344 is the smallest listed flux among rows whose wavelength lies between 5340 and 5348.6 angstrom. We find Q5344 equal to 5.899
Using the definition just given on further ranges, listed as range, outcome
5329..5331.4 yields 5.794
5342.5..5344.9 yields 8.618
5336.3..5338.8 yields 7.911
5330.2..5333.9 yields 7.315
